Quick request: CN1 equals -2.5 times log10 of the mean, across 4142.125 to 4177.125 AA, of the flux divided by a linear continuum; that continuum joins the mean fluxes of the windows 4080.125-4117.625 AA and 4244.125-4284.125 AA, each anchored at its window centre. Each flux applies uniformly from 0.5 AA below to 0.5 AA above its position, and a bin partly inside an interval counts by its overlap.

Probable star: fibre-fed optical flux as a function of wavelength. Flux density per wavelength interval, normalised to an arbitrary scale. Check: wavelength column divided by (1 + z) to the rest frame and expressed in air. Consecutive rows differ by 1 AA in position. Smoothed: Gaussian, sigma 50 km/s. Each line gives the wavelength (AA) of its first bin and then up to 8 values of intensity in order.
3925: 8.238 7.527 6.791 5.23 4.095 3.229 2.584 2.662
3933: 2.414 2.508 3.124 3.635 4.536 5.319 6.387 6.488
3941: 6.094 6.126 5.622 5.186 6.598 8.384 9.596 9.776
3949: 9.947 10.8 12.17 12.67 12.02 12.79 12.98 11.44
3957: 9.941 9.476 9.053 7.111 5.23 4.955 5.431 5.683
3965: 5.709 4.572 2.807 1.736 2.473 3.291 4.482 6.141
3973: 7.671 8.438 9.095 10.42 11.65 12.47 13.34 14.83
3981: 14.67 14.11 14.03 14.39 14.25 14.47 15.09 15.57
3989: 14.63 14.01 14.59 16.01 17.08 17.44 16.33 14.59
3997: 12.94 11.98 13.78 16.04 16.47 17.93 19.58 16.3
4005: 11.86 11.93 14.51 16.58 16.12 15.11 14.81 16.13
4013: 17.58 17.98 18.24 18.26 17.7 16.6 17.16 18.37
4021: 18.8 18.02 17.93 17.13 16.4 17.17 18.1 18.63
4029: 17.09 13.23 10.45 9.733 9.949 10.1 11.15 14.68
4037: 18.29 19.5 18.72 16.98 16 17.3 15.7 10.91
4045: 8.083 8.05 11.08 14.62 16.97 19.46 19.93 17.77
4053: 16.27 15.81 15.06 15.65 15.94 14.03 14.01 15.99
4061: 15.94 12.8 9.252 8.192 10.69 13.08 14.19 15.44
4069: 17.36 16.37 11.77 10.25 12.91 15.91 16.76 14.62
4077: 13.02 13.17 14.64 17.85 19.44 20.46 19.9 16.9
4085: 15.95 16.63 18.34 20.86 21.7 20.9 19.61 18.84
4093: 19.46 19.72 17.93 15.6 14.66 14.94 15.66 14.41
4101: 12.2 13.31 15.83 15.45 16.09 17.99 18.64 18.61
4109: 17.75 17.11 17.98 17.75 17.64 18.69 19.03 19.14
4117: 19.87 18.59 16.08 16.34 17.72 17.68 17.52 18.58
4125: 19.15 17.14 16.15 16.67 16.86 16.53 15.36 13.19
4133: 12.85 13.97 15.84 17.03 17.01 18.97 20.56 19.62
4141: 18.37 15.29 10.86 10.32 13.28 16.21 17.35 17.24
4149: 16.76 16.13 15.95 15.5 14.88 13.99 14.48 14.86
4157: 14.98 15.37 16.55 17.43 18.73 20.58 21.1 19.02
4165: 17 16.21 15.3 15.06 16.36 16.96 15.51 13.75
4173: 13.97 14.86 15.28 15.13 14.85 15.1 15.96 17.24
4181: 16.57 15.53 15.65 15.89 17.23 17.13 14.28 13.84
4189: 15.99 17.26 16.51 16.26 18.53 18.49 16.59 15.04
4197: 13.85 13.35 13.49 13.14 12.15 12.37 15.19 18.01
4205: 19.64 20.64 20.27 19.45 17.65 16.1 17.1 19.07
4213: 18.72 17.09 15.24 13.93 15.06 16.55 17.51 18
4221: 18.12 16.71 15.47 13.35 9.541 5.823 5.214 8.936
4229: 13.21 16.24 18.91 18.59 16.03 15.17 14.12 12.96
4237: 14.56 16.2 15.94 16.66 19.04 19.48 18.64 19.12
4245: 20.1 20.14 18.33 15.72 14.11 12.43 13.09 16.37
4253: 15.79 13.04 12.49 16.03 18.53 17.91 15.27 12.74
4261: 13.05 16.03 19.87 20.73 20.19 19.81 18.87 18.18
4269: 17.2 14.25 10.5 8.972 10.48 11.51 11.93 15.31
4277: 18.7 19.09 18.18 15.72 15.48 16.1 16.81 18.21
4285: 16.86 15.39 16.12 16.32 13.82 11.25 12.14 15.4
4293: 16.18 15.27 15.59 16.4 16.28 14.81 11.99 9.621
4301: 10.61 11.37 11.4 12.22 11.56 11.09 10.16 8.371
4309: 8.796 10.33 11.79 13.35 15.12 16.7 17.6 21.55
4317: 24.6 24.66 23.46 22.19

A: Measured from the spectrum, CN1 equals 0.08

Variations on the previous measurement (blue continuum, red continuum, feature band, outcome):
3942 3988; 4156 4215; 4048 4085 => -0.21 mag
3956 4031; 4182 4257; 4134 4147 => -0.09 mag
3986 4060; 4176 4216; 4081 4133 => -0.10 mag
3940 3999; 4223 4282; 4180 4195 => -0.15 mag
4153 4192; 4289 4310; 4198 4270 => -0.12 mag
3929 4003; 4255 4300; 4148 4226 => -0.16 mag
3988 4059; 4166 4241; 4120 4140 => -0.08 mag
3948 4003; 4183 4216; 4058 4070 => -0.02 mag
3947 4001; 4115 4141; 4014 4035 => -0.22 mag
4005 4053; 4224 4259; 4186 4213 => -0.07 mag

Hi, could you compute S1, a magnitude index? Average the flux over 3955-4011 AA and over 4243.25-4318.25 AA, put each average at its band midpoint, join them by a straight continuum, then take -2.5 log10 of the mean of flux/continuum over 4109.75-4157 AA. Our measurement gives -0.23 mag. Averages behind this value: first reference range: 11.7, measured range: 16.5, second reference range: 15.2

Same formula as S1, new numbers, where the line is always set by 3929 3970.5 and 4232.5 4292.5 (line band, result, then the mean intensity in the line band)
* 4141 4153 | -0.210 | 15.1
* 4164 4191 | -0.180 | 15.8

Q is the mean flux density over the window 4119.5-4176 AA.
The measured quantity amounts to 16.2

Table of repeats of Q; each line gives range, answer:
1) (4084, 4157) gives 16.8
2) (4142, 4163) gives 15.7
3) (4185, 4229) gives 15.5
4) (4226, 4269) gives 16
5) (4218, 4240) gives 14.4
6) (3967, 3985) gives 9.54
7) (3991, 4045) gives 15.7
